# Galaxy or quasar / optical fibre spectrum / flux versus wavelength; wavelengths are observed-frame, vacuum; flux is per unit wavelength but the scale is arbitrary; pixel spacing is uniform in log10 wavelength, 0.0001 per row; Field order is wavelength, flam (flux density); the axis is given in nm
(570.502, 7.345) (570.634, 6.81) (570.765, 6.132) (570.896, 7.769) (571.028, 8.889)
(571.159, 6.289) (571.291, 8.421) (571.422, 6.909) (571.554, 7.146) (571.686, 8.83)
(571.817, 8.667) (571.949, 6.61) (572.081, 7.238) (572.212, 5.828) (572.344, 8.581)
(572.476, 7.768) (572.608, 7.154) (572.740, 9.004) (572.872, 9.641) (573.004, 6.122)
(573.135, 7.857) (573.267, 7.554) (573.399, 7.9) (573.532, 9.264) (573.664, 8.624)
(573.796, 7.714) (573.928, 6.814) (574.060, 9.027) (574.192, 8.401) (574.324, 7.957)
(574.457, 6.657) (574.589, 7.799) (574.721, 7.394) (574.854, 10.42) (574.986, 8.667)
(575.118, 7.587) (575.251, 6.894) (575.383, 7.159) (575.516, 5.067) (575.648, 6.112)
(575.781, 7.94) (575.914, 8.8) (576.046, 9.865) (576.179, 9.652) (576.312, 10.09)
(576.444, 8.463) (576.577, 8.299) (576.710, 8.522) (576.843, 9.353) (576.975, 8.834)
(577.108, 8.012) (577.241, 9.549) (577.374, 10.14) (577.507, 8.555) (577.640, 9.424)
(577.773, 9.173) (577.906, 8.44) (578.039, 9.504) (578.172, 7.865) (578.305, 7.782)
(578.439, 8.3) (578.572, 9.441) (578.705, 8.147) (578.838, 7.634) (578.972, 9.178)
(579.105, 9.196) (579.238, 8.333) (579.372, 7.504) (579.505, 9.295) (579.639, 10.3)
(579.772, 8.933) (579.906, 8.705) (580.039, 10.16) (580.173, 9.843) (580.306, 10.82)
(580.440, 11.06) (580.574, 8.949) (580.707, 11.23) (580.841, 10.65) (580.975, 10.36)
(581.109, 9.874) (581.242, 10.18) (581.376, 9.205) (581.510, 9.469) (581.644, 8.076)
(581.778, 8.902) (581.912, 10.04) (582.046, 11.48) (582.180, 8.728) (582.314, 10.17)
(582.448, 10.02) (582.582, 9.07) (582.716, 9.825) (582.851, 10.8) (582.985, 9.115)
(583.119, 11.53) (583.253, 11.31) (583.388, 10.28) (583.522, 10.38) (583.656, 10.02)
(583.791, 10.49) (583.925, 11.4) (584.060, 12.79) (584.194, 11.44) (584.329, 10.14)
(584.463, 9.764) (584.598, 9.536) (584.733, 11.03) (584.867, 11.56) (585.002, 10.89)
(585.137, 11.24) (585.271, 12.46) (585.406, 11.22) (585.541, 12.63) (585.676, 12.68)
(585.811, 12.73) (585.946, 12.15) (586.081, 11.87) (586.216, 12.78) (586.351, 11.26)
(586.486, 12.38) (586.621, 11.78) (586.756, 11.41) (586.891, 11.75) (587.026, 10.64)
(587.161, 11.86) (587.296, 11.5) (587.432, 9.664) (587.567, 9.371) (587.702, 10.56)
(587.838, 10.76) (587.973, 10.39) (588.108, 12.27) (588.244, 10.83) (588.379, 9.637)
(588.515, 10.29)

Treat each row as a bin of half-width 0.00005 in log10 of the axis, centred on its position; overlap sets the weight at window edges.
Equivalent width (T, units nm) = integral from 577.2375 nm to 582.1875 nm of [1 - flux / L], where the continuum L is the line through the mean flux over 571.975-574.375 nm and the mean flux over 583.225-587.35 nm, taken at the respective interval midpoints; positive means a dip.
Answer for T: 0.23 nm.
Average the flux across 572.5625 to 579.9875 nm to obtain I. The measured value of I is 8.4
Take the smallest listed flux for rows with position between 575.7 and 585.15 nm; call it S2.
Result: 7.504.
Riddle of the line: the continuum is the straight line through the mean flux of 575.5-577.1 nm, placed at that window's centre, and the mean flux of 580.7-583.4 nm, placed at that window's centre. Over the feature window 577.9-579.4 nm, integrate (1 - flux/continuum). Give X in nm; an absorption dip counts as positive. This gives 0.11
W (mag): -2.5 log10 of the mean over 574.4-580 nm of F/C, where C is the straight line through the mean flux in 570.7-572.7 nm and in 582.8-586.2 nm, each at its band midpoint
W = 0.071 mag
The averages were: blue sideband 7.5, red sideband 11.2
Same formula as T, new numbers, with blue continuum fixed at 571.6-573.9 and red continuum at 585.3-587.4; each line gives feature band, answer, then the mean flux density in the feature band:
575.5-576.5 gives 0.05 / 8.41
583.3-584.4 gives 0.03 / 10.9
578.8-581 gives 0.10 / 9.55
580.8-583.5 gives 0.17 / 9.96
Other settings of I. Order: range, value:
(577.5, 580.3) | 8.89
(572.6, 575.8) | 7.8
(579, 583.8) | 9.83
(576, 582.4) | 9.29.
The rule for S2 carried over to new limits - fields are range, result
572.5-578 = 5.067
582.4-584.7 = 9.07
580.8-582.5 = 8.076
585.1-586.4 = 11.22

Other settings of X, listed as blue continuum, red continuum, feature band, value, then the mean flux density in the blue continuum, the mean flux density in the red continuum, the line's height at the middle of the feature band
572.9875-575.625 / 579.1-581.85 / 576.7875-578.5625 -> -0.023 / 7.75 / 9.58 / 8.75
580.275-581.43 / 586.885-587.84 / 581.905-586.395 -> -0.212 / 10.3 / 10.7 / 10.5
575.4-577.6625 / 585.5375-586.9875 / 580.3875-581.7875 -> 0.050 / 8.58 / 12.1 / 10.2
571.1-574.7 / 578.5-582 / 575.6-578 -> -0.058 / 7.77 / 9.45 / 8.66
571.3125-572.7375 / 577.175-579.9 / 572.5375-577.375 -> -0.036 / 7.57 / 8.83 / 8.14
